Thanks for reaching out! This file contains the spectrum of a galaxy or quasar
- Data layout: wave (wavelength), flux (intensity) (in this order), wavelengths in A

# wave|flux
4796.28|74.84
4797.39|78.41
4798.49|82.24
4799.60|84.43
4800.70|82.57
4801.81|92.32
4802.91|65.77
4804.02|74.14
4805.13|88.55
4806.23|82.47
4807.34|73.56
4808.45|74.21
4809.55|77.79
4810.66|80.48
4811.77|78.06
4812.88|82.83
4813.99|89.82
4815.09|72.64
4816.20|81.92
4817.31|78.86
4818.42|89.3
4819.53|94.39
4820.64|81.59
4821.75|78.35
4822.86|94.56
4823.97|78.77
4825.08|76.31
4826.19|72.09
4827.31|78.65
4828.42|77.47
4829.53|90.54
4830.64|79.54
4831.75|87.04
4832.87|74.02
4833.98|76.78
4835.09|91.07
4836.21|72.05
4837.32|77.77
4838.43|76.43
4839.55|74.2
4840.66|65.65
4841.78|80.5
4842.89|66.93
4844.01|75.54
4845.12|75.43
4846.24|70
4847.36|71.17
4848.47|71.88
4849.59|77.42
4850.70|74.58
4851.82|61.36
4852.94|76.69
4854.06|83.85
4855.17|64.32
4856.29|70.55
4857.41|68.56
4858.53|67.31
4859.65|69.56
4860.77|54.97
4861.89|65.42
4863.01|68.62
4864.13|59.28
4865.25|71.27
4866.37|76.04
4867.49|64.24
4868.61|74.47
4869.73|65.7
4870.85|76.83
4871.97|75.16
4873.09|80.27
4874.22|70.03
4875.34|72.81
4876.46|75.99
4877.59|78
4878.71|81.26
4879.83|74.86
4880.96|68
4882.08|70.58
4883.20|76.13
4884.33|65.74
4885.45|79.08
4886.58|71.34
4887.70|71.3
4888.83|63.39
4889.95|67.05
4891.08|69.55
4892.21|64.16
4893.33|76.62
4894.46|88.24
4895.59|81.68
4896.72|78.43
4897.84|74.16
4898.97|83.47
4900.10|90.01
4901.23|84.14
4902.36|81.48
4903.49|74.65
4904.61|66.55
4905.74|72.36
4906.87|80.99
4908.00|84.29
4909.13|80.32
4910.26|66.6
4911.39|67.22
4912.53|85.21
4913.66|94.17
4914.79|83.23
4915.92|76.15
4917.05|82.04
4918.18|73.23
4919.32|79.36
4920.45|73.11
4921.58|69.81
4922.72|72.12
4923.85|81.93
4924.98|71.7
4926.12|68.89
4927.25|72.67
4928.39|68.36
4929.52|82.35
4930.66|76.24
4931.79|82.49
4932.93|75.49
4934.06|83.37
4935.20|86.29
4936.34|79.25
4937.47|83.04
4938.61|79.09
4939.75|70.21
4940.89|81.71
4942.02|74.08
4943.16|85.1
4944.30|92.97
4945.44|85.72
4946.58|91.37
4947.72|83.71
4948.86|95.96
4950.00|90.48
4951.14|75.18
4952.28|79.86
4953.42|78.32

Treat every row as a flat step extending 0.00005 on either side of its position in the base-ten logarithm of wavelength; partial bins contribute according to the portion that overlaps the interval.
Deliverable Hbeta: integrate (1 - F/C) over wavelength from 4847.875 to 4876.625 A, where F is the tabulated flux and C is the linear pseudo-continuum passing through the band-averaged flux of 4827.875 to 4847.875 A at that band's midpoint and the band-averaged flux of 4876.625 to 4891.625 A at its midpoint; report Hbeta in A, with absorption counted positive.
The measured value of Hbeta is 1.44 A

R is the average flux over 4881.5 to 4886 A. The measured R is 73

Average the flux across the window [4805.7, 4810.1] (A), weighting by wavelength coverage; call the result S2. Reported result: 77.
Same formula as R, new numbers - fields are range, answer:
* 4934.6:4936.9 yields 82.5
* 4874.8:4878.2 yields 75.7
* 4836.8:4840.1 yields 76.1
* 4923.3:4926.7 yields 74.2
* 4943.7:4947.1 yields 89.8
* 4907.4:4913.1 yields 76.7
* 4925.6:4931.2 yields 73.7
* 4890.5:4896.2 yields 75.9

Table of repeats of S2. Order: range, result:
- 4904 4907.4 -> 73.4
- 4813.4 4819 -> 82.6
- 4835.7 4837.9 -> 75.3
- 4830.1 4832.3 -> 83.4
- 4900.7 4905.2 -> 76.7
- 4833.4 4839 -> 78.8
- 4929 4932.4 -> 80.2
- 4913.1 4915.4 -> 88.6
